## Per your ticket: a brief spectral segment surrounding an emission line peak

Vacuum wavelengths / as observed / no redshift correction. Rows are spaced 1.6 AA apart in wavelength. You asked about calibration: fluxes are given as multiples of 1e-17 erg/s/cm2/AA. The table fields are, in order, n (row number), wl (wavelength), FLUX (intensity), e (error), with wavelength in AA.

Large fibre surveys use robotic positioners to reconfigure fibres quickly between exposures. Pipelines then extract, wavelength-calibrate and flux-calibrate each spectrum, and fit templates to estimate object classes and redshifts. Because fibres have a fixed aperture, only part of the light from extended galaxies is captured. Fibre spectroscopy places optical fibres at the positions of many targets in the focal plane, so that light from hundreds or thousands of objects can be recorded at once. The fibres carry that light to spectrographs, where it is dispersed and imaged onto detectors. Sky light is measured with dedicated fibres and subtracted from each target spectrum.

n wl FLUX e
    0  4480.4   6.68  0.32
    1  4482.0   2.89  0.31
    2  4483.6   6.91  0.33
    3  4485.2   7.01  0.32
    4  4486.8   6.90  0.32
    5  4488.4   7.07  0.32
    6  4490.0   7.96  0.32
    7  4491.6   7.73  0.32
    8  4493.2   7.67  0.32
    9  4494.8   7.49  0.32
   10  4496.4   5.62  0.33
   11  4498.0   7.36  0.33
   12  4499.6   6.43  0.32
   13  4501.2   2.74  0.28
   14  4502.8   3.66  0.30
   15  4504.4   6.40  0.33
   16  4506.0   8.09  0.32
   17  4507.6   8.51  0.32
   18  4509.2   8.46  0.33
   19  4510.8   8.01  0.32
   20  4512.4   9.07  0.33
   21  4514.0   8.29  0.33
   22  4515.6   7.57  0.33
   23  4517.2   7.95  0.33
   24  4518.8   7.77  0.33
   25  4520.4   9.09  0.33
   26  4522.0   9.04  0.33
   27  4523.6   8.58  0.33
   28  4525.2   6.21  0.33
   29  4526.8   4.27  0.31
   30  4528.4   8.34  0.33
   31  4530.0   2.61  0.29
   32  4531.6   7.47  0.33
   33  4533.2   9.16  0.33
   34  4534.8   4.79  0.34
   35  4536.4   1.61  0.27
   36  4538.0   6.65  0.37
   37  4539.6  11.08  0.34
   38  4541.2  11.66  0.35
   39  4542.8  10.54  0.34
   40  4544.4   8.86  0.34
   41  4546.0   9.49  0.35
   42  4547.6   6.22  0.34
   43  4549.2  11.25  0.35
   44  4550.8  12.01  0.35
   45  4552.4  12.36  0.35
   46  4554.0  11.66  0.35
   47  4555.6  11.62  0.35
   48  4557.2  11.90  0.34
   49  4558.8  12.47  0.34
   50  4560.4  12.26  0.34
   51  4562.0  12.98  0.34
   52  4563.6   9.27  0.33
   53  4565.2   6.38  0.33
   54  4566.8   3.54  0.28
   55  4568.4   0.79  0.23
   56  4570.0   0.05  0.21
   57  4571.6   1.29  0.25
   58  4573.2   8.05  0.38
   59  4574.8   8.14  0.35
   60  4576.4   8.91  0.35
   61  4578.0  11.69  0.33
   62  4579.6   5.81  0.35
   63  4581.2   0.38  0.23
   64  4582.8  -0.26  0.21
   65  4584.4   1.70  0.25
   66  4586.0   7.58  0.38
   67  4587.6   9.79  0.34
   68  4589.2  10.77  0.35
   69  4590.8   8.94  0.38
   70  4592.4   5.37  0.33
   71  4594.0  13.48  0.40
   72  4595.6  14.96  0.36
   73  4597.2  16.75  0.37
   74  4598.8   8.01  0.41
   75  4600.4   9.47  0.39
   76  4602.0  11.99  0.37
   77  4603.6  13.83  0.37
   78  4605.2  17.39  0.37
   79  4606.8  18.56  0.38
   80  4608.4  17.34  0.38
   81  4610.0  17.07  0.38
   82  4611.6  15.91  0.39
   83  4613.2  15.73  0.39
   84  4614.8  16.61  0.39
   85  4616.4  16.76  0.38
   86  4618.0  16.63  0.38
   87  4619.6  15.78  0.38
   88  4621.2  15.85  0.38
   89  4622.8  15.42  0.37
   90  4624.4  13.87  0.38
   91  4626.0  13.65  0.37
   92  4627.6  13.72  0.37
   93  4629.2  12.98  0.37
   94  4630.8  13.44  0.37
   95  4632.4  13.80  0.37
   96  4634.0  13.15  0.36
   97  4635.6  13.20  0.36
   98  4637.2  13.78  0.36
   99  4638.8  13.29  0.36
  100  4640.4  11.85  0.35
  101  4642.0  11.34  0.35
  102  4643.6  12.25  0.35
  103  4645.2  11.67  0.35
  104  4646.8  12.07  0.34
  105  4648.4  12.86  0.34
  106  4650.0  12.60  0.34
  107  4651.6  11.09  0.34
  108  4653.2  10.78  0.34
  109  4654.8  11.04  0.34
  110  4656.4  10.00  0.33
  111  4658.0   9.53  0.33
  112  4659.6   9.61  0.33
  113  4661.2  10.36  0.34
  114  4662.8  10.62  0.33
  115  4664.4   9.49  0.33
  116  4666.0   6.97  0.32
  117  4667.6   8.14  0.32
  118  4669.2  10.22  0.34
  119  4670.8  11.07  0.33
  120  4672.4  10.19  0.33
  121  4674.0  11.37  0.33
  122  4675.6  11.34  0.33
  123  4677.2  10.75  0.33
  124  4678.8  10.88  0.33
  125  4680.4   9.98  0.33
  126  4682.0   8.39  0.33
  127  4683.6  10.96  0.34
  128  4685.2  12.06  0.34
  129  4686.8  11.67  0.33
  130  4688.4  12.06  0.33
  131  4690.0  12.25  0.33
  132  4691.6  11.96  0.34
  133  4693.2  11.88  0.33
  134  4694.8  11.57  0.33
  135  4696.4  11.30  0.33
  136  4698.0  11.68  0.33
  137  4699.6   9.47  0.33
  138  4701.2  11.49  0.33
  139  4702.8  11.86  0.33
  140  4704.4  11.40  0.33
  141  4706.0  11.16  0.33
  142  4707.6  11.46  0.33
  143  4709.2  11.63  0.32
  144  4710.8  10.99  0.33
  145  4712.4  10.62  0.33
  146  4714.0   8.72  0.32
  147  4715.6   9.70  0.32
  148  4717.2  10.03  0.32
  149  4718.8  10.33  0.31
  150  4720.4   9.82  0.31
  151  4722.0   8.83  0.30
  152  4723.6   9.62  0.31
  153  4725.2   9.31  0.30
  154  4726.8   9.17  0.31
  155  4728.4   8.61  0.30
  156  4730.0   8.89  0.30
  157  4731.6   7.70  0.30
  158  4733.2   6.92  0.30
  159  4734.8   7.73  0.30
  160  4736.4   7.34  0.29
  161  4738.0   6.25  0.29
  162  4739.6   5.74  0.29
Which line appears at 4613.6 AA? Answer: Lyman alpha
